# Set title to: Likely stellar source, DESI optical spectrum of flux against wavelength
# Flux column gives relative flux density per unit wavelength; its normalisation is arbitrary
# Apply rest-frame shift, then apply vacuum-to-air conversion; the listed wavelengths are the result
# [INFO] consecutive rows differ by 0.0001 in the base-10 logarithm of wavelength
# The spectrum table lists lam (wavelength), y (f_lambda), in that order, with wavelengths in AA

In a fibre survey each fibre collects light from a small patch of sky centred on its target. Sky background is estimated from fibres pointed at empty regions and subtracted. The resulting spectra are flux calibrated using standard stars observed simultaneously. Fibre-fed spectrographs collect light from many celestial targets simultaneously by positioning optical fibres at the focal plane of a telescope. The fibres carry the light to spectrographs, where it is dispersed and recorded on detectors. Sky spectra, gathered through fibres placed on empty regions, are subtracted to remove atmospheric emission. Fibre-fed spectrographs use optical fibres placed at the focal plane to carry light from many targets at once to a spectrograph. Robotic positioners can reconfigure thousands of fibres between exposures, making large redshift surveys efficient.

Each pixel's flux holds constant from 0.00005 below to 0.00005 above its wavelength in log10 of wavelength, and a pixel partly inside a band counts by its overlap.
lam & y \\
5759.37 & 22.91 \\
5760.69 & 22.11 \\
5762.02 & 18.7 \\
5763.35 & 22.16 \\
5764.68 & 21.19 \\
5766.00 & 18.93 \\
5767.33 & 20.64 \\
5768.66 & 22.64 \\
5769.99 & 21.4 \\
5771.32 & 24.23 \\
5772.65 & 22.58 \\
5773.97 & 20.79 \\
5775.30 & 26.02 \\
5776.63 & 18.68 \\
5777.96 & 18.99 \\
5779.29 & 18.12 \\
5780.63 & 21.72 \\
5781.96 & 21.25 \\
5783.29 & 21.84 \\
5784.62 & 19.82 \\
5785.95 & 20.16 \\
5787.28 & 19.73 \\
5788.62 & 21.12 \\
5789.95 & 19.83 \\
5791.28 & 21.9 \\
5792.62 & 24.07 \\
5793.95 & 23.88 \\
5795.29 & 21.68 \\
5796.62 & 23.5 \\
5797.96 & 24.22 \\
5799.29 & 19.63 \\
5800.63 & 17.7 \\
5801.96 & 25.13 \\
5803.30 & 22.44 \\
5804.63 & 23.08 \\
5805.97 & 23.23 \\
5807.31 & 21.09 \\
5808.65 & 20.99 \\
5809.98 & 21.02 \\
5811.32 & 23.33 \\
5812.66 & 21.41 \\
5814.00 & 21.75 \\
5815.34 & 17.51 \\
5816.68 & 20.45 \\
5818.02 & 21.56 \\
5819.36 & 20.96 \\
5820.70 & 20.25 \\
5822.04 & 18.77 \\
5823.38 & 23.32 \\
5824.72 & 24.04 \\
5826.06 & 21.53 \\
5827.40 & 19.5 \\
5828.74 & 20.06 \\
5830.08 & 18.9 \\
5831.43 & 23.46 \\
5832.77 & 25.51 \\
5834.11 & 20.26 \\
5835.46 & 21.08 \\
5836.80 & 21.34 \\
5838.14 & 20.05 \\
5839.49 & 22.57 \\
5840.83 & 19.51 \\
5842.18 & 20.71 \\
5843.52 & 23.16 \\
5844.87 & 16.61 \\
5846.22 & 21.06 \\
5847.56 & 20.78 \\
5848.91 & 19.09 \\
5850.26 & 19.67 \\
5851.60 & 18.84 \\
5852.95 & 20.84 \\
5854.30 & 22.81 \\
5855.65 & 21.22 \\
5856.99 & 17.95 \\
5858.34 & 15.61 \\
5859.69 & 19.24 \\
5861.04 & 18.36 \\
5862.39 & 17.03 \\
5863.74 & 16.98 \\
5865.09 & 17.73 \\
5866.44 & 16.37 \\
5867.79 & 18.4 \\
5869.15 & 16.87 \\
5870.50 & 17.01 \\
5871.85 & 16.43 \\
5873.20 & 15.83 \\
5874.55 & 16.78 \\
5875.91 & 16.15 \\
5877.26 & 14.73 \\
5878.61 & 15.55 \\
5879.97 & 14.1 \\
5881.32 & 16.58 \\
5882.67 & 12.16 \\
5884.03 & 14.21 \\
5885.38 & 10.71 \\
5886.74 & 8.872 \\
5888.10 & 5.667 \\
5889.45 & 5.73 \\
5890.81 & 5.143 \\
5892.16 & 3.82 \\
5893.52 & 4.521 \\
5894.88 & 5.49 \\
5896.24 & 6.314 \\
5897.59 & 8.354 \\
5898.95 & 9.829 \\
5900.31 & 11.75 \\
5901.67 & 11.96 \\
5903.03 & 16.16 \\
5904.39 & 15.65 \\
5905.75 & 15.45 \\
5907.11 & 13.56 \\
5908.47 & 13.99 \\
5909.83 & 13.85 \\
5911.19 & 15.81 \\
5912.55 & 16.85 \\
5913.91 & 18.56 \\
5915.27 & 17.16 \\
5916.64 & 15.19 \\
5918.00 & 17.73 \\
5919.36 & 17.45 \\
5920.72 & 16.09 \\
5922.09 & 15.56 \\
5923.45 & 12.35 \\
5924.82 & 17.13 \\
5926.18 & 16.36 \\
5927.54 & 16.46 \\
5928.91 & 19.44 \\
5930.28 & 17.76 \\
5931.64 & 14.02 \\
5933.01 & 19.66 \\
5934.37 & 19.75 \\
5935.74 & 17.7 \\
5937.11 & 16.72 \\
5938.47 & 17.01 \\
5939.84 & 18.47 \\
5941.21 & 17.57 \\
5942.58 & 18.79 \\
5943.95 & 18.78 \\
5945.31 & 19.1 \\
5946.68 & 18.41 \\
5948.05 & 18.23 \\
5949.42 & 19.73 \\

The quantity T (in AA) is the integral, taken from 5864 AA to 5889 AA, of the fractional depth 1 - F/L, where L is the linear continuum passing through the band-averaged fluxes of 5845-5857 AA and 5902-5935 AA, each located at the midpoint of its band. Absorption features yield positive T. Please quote 5.55 AA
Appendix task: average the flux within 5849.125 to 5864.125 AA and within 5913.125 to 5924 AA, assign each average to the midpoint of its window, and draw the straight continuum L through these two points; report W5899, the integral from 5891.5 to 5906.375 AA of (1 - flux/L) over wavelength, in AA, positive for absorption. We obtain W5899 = 6.2 AA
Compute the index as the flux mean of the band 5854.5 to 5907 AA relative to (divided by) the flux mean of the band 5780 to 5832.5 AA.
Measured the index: 0.6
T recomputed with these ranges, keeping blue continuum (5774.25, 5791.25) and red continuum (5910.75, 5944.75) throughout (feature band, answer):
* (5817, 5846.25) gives -2.4 AA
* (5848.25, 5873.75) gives 0.7 AA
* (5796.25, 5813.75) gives -1.7 AA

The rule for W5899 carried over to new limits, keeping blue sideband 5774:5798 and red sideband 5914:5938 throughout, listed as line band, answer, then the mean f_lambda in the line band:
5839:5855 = -0.8 AA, 20.4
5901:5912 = 1.8 AA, 14.6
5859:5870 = 0.7 AA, 17.6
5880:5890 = 4.1 AA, 10.9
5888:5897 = 6.4 AA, 5.25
